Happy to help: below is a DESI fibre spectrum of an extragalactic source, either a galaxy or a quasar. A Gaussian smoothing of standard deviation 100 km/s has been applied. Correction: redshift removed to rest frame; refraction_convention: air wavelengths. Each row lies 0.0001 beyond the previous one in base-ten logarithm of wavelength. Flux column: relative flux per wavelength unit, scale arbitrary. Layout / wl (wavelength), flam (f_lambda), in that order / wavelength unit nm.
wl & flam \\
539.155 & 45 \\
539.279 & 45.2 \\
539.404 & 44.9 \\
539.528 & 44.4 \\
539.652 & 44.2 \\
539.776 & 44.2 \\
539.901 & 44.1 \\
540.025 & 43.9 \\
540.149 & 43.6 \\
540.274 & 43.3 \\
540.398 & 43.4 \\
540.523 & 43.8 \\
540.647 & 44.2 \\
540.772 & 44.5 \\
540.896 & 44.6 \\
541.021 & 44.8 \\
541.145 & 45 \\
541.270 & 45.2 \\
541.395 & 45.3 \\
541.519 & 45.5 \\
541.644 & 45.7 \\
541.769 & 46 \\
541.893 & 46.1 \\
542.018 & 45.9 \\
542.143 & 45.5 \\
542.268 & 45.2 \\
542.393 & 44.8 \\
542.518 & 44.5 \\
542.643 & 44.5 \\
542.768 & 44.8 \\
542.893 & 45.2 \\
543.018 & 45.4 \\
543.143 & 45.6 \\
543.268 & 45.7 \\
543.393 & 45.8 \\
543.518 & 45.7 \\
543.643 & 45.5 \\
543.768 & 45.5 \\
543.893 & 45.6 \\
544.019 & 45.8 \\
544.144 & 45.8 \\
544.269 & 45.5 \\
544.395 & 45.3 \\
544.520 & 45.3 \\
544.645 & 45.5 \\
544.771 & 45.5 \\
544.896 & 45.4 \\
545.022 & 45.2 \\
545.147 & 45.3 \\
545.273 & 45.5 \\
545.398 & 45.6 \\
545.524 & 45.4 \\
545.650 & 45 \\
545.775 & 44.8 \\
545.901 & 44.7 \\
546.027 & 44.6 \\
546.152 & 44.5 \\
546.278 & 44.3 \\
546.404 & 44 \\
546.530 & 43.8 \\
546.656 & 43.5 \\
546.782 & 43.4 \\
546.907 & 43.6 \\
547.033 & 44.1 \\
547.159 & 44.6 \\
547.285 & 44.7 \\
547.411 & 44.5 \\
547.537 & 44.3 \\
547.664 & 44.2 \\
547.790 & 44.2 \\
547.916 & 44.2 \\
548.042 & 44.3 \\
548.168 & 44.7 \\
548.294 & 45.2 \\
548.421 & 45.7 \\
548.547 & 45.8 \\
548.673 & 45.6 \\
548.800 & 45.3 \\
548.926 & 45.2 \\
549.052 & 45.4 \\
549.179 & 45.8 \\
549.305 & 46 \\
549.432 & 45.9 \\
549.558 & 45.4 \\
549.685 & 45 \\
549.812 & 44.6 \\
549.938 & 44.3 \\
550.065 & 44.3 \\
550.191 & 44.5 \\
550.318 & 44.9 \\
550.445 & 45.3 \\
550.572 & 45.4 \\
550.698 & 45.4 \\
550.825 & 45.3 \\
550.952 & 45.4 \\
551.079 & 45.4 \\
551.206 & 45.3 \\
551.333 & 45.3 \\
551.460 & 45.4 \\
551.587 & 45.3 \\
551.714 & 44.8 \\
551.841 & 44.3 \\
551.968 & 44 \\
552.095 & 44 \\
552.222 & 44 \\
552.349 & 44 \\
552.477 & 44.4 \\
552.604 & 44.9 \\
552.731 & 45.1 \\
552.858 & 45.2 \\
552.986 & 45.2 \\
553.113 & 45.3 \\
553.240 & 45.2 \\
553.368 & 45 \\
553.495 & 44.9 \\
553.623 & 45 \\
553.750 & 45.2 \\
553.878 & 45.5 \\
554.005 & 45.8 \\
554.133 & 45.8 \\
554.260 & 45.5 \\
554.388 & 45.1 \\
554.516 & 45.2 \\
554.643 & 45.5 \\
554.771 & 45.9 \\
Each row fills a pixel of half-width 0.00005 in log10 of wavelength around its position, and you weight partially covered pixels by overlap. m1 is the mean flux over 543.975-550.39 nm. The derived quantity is 44.9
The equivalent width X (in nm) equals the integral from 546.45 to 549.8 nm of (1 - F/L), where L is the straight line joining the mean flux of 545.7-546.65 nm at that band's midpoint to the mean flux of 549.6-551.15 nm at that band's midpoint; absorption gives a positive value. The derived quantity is -0.011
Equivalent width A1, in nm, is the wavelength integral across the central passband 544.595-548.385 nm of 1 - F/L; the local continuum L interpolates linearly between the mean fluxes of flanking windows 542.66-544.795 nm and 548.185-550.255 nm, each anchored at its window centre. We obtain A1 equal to 0.061 nm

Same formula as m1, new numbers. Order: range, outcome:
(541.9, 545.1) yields 45.4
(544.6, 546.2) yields 45.2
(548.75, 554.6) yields 45.1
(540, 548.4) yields 44.9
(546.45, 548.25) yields 44.2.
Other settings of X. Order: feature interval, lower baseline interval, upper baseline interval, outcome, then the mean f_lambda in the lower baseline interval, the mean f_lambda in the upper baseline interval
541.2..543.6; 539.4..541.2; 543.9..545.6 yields -0.03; 44.2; 45.4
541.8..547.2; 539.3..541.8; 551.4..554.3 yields -0.05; 44.5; 45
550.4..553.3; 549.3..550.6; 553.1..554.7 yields 0.01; 45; 45.3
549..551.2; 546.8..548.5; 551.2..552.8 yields -0.03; 44.5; 44.7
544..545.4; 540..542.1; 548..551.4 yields -0.02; 44.8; 45.2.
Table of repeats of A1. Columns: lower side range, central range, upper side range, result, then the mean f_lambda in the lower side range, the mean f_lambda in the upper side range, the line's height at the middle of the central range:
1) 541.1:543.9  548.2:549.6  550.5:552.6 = -0.02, 45.4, 44.9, 45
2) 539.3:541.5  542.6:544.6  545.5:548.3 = -0.05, 44.4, 44.4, 44.4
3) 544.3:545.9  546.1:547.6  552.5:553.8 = 0.04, 45.3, 45.1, 45.2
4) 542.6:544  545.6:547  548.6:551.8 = 0.04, 45.4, 45.2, 45.3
